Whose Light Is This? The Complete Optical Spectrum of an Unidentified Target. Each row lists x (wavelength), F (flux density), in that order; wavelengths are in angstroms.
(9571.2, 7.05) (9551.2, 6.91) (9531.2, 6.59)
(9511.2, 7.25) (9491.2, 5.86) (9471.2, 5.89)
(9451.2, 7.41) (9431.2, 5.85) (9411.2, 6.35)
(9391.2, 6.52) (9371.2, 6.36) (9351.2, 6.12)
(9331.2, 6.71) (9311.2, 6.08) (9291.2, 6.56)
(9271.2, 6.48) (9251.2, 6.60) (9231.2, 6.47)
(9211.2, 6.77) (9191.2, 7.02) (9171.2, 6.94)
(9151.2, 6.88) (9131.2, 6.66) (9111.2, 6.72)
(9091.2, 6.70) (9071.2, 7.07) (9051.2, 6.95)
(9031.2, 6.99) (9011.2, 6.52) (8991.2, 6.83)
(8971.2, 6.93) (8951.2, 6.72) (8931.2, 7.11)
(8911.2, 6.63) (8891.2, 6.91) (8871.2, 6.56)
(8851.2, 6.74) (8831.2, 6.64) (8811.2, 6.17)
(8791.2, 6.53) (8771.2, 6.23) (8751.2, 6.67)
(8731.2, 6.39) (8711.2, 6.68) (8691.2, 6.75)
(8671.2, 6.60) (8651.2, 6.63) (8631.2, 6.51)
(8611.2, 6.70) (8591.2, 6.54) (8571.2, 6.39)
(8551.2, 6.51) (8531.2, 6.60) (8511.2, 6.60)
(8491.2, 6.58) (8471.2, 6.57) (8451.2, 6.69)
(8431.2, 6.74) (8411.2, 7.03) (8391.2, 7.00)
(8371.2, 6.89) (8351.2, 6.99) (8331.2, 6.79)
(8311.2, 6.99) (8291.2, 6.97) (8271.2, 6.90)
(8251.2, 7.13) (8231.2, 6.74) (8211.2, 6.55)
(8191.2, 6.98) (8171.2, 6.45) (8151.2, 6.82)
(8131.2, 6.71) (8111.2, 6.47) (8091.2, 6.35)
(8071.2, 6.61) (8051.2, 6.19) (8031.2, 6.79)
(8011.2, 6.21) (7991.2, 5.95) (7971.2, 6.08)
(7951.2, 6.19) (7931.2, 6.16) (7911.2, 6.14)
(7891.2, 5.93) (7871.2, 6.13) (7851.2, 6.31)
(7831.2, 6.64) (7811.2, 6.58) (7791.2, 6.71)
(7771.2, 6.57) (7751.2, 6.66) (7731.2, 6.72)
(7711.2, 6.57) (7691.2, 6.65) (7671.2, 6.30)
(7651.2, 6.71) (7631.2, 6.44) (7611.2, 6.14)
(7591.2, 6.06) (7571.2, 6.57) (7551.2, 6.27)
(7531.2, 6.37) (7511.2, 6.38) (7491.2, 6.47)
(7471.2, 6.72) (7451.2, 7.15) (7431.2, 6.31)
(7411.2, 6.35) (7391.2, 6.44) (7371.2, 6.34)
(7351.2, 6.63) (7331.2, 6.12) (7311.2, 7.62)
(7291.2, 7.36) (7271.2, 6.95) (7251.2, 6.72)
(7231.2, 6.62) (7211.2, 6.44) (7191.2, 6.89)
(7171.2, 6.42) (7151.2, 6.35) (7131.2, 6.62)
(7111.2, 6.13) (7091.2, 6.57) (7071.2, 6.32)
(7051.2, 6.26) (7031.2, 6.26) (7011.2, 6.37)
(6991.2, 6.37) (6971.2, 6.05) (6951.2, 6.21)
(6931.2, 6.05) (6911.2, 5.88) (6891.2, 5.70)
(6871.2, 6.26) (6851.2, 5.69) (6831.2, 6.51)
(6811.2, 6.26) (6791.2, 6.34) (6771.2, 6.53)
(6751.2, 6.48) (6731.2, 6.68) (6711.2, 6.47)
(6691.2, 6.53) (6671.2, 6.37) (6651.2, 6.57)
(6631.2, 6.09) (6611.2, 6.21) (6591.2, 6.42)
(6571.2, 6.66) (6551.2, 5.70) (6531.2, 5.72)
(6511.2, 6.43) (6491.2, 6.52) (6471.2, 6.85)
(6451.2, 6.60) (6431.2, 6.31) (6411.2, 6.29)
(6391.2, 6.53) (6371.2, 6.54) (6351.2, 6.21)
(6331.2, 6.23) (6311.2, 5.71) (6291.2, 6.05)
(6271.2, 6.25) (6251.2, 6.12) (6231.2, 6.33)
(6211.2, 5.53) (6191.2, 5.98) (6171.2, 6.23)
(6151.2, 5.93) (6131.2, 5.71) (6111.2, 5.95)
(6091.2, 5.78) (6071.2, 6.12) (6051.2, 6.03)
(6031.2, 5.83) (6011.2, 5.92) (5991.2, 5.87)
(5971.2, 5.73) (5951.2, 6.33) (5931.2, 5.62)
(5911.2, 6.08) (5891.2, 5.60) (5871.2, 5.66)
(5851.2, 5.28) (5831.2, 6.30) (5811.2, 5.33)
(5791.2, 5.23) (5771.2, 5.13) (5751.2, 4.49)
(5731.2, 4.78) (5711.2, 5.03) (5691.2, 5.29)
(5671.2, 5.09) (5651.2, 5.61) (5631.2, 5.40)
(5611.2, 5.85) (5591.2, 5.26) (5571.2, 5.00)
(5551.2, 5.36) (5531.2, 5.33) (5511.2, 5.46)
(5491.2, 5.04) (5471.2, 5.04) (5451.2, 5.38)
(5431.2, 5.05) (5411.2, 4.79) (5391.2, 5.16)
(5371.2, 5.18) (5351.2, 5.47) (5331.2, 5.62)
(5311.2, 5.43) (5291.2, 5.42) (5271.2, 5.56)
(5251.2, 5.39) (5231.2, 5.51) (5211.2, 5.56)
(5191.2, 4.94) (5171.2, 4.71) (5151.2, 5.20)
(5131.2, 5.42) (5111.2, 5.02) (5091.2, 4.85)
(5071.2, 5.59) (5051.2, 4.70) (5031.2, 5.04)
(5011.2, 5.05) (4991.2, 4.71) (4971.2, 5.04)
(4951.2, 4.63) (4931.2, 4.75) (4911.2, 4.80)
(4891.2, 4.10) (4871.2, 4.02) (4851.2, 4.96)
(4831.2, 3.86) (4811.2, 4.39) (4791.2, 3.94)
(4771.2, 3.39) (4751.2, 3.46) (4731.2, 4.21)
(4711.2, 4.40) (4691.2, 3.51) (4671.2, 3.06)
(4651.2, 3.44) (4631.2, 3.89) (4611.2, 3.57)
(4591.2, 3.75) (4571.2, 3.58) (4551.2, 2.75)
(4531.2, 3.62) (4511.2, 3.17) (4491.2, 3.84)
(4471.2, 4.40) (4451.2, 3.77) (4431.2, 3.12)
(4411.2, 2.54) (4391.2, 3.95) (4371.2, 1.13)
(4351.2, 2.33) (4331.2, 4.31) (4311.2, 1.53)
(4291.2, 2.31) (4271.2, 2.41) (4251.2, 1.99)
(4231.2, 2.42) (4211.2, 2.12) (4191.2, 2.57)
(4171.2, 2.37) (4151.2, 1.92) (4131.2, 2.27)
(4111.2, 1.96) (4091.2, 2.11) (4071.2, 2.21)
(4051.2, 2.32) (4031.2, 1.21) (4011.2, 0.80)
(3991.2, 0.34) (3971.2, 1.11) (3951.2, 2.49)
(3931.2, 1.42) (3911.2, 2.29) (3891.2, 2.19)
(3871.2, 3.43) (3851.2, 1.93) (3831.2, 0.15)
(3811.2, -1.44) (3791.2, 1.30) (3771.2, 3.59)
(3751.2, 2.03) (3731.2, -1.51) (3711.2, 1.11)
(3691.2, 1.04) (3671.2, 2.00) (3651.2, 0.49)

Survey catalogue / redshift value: 0.11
